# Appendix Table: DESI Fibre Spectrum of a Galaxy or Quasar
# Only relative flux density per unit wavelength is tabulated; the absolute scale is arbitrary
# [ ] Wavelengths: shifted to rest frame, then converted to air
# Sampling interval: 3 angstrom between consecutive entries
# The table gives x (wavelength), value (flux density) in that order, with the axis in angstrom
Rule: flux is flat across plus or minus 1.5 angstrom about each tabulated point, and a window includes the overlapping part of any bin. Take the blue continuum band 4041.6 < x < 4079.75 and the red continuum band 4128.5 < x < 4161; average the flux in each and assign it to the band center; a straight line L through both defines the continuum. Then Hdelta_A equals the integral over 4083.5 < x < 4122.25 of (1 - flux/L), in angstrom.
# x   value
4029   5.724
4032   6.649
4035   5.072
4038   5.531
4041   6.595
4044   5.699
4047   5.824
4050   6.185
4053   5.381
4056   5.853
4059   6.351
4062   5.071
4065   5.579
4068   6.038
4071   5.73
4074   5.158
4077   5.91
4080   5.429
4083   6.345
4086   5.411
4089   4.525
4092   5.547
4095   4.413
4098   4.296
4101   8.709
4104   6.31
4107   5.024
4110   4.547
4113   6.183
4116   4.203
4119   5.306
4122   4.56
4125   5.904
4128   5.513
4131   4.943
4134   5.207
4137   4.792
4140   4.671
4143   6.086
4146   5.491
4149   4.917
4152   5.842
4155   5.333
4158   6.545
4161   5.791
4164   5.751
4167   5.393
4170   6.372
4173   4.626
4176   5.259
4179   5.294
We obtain 1.5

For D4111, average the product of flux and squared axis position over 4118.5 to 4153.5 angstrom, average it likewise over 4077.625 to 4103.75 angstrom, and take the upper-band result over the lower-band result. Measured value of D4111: 0.96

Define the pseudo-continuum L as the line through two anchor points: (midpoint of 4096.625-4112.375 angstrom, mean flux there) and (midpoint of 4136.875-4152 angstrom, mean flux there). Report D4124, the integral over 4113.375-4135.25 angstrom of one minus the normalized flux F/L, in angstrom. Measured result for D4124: 1.6 angstrom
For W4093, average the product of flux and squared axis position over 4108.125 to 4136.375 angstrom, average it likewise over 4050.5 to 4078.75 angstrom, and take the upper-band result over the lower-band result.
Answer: 0.93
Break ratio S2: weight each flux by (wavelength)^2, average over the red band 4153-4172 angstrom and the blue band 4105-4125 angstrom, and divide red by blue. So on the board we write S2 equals 1.18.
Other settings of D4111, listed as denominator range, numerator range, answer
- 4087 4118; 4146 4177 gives 1.07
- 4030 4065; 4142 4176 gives 1.02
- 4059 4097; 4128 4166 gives 1.03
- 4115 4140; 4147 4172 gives 1.15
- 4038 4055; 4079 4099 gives 0.89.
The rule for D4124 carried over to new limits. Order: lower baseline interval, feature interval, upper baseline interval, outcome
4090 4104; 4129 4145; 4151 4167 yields 1.7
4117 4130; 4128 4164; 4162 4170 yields 0.5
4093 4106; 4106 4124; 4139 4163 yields 2.5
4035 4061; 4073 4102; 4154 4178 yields 1.3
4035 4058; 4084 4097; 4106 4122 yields 0.7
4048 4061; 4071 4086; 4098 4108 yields 1.1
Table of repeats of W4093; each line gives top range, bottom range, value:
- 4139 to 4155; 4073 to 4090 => 1.02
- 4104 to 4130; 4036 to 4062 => 0.92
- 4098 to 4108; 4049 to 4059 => 1.12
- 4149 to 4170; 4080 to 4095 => 1.11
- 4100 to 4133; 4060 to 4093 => 1.02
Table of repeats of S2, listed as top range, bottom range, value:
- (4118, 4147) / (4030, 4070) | 0.94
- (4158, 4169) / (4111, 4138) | 1.14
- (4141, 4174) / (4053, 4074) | 1.04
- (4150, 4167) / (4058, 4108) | 1.06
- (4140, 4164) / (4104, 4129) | 1.10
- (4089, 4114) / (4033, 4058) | 0.98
